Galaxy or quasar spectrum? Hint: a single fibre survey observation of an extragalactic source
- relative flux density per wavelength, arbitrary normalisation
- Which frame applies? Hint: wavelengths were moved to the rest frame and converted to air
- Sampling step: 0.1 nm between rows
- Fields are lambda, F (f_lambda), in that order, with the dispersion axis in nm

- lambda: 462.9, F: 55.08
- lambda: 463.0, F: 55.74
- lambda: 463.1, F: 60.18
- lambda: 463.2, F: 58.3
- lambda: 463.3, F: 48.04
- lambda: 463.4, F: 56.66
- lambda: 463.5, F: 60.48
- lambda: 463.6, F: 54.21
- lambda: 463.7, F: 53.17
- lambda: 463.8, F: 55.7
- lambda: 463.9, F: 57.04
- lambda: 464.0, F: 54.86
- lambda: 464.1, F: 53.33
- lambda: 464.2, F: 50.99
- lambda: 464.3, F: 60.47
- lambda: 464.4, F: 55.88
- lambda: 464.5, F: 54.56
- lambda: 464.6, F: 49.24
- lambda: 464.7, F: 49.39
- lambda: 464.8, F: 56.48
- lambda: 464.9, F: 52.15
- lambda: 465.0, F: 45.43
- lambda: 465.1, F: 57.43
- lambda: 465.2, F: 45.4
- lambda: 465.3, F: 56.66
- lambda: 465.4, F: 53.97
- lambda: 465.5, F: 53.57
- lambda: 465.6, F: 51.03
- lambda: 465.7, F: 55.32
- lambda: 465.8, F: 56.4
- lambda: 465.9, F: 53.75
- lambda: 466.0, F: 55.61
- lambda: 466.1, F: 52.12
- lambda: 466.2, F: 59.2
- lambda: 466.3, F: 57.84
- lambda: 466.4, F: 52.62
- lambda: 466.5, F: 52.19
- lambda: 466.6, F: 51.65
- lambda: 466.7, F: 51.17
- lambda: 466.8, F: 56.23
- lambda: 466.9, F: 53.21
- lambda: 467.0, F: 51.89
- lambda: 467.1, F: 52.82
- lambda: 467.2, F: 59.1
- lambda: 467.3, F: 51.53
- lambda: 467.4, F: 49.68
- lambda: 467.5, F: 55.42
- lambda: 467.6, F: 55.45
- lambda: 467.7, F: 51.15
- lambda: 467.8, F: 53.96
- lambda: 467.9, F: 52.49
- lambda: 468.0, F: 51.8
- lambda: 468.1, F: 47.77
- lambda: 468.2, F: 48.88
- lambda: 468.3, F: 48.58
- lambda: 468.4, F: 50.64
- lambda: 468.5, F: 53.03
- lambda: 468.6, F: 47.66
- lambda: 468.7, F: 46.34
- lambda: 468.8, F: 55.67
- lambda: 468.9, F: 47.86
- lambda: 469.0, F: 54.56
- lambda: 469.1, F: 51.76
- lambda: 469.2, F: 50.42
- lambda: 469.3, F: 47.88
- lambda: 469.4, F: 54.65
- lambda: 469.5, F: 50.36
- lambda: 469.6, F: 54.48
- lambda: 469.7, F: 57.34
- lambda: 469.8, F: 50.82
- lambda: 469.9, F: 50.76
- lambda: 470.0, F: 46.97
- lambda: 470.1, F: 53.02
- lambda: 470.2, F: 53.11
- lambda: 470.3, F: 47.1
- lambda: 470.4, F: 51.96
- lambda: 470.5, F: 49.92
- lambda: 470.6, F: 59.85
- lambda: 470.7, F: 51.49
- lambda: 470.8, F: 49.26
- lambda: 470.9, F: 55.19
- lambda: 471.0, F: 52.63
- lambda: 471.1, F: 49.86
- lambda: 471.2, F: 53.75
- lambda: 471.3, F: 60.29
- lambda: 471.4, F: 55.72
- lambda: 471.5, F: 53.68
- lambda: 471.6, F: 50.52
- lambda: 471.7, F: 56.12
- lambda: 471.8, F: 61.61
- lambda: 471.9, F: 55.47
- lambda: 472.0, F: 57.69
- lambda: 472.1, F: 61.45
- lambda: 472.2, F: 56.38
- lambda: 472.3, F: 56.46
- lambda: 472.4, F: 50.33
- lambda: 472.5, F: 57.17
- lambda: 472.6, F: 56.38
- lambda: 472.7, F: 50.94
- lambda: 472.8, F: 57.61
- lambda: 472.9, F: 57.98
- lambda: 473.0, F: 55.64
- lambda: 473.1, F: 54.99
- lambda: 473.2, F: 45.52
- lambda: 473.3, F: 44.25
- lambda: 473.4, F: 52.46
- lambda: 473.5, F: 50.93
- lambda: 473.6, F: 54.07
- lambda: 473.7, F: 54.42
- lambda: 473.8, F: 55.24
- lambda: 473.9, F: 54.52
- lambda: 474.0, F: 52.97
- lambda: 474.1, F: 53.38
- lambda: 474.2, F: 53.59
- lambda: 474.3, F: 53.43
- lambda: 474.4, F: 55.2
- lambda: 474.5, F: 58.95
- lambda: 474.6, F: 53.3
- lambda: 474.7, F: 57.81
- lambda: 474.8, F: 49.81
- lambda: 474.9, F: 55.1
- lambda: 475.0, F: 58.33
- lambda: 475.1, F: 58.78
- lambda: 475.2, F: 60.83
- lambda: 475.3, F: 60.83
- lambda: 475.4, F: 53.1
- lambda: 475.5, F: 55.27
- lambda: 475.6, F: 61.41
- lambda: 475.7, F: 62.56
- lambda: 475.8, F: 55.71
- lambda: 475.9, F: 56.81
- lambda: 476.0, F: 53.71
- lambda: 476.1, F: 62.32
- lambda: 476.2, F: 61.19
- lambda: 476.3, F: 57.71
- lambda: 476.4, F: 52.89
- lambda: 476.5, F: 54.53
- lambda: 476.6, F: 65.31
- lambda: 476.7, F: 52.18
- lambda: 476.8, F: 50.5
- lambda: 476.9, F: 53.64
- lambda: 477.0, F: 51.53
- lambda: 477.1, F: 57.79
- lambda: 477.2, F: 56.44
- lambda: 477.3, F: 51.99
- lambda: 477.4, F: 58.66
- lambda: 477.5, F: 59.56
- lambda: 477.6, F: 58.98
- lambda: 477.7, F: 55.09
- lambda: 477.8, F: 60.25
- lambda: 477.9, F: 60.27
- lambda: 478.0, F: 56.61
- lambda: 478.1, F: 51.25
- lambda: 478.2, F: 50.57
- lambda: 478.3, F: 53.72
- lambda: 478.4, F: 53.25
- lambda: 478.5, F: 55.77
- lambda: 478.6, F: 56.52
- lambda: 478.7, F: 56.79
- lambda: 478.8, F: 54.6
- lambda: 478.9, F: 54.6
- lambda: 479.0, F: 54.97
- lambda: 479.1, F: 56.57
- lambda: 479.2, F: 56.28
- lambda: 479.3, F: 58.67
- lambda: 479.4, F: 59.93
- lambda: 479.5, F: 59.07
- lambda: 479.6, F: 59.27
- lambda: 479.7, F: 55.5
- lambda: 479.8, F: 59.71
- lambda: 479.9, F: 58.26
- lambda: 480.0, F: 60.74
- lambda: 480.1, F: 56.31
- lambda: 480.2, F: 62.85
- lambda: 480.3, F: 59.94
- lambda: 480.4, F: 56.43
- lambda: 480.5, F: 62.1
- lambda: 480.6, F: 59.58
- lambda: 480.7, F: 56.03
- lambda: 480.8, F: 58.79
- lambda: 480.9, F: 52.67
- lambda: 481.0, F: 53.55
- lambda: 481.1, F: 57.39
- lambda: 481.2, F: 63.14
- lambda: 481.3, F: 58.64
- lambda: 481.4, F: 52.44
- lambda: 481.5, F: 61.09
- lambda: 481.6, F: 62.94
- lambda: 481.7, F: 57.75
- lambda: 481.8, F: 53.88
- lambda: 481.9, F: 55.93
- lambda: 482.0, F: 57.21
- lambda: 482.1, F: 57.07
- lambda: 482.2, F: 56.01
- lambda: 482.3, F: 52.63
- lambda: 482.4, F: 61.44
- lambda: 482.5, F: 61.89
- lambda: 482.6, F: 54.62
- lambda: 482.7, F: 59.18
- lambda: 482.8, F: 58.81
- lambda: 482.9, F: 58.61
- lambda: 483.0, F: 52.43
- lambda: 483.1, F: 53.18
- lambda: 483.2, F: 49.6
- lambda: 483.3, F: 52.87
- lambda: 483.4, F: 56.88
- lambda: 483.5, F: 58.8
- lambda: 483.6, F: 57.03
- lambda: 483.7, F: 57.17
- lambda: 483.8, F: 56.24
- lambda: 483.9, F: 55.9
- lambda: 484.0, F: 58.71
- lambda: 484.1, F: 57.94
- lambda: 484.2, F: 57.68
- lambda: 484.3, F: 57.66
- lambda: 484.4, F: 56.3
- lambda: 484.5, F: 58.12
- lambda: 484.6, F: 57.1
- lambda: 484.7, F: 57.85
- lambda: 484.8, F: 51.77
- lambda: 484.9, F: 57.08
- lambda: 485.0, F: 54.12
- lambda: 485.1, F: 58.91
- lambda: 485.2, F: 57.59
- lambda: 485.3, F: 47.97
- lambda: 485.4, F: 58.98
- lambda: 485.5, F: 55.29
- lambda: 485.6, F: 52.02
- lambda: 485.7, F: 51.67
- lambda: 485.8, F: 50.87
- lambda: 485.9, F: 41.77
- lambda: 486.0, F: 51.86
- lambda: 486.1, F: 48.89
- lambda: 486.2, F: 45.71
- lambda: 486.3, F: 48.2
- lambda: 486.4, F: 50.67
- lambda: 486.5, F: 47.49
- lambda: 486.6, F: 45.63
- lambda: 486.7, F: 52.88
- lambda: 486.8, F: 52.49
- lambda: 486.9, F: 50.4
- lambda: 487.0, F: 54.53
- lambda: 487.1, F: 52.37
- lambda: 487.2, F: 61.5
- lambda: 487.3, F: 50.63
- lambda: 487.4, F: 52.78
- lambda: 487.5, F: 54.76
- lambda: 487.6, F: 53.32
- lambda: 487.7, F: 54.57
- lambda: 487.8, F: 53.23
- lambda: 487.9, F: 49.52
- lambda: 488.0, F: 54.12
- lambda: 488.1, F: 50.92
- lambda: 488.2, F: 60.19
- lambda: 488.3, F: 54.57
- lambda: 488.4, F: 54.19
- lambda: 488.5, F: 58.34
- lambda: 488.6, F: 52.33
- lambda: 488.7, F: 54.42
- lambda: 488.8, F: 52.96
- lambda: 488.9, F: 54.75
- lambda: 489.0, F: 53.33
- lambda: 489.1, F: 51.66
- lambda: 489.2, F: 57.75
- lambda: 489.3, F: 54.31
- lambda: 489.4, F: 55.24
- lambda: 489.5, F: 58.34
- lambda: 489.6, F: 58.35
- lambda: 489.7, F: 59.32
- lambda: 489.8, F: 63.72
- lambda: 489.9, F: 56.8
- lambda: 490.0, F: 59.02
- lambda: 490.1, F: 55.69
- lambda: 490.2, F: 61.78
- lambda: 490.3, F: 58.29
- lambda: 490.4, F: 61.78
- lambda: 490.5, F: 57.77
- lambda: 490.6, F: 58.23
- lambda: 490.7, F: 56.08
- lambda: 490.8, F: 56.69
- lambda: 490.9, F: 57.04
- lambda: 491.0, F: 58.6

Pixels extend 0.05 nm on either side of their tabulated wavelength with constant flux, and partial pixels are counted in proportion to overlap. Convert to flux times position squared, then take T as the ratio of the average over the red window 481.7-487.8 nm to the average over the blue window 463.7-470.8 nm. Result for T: 1.11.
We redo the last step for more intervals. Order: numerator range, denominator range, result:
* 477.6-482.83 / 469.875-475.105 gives 1.10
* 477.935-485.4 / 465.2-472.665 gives 1.13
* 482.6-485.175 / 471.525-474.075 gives 1.09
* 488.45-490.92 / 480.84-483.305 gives 1.04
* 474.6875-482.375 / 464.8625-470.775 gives 1.14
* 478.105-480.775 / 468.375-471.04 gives 1.15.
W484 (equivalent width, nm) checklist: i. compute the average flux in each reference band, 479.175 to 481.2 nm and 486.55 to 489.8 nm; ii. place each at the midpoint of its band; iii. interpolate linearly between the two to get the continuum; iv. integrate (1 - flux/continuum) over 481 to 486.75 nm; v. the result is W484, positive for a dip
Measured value 0.14 nm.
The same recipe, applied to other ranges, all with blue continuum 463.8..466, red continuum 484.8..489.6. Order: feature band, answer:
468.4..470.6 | 0.086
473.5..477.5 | -0.199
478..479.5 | -0.060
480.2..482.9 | -0.233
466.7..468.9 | 0.065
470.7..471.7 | 0.000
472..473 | -0.051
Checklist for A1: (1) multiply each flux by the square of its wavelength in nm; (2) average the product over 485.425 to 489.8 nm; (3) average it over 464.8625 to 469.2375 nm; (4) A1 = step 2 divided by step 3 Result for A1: 1.10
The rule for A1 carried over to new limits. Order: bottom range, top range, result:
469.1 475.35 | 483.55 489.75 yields 1.06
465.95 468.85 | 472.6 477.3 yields 1.09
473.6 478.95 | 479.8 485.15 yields 1.05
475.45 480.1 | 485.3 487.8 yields 0.94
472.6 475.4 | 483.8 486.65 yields 1.03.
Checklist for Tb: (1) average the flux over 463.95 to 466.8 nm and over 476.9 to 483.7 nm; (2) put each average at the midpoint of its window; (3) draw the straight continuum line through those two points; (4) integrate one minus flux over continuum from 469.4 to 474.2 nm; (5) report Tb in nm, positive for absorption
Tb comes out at 0.116 nm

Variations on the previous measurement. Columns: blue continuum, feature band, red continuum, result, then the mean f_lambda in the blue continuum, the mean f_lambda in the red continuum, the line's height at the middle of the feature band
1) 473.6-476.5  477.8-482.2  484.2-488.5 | -0.18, 56.3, 53.2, 55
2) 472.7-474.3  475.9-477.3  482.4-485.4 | -0.05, 53.1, 56.4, 54.1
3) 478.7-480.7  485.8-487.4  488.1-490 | 0.17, 58.1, 56.1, 56.6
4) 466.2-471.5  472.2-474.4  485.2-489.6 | -0.04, 52.4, 52.8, 52.5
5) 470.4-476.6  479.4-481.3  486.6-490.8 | -0.11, 55.3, 55.4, 55.4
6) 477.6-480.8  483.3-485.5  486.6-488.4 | -0.07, 57.2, 53.5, 54.9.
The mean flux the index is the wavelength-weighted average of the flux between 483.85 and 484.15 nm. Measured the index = 57.5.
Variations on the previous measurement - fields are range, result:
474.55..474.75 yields 55.6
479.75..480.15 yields 58.8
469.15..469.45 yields 51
